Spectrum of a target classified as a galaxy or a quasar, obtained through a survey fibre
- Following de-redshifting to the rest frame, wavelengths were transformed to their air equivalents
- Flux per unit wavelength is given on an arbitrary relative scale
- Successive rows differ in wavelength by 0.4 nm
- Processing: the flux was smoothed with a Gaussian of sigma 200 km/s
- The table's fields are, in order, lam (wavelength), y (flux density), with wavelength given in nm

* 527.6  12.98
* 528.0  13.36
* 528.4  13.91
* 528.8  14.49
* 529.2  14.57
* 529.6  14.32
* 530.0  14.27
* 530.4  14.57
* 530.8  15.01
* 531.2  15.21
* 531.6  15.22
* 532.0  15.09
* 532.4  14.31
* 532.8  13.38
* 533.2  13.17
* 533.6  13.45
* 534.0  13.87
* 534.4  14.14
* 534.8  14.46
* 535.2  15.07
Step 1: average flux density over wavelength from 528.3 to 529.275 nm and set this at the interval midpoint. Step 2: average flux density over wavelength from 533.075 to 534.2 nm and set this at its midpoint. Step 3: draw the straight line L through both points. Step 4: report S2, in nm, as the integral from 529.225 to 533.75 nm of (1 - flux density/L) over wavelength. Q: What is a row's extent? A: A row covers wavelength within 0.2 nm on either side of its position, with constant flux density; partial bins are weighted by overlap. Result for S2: -0.16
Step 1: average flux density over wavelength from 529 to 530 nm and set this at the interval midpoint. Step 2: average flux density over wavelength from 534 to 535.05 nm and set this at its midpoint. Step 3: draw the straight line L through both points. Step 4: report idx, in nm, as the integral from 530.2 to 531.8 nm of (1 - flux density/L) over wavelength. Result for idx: -0.07 nm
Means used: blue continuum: 14.4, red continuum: 14.3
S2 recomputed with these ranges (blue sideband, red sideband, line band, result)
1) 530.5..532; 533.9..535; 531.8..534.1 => 0.116 nm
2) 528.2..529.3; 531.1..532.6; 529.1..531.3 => -0.005 nm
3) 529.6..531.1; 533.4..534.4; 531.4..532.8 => -0.046 nm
